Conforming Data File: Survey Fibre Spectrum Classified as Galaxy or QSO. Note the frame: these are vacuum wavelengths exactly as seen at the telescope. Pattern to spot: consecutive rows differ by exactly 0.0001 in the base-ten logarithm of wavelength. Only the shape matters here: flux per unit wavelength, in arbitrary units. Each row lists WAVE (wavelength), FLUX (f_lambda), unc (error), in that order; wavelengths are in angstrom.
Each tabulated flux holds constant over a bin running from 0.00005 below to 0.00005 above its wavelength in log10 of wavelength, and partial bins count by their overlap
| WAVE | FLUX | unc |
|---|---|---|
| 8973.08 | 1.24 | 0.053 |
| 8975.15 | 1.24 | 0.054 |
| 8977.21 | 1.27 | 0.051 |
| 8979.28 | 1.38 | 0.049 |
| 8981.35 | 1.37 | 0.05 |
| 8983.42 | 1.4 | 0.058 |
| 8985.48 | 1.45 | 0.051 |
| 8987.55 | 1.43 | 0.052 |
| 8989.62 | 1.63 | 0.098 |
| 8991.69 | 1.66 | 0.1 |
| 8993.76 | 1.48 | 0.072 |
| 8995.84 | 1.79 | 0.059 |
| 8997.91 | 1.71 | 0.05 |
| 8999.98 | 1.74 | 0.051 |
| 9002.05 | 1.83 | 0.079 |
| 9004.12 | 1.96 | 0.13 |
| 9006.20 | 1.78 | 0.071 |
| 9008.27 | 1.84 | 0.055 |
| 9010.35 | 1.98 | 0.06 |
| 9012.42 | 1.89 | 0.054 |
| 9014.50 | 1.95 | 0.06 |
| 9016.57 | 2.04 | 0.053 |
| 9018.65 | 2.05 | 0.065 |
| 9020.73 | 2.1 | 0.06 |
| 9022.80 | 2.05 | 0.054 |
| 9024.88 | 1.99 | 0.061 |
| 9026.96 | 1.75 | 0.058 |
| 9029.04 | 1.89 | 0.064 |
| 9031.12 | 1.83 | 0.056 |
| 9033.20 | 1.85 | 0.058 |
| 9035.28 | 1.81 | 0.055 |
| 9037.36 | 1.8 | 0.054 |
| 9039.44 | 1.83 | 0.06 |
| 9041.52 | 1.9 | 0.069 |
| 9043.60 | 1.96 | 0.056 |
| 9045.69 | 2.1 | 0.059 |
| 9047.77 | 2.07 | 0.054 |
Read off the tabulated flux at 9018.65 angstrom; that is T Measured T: 2.05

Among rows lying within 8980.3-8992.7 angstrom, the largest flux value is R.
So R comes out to 1.66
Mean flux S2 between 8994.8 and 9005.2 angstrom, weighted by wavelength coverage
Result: 1.81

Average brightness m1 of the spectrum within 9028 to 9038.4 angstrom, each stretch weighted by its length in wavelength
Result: 1.84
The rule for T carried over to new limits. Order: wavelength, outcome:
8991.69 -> 1.66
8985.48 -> 1.45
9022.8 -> 2.05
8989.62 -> 1.63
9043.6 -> 1.96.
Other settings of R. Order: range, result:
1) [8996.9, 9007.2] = 1.96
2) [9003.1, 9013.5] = 1.98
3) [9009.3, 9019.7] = 2.05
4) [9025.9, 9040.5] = 1.89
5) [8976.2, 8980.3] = 1.38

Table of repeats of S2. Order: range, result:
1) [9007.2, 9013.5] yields 1.9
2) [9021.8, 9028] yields 1.93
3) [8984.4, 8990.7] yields 1.51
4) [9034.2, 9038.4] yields 1.81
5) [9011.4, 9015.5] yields 1.92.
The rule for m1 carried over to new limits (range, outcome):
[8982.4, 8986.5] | 1.43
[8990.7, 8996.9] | 1.64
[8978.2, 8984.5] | 1.38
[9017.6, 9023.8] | 2.07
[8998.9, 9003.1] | 1.79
